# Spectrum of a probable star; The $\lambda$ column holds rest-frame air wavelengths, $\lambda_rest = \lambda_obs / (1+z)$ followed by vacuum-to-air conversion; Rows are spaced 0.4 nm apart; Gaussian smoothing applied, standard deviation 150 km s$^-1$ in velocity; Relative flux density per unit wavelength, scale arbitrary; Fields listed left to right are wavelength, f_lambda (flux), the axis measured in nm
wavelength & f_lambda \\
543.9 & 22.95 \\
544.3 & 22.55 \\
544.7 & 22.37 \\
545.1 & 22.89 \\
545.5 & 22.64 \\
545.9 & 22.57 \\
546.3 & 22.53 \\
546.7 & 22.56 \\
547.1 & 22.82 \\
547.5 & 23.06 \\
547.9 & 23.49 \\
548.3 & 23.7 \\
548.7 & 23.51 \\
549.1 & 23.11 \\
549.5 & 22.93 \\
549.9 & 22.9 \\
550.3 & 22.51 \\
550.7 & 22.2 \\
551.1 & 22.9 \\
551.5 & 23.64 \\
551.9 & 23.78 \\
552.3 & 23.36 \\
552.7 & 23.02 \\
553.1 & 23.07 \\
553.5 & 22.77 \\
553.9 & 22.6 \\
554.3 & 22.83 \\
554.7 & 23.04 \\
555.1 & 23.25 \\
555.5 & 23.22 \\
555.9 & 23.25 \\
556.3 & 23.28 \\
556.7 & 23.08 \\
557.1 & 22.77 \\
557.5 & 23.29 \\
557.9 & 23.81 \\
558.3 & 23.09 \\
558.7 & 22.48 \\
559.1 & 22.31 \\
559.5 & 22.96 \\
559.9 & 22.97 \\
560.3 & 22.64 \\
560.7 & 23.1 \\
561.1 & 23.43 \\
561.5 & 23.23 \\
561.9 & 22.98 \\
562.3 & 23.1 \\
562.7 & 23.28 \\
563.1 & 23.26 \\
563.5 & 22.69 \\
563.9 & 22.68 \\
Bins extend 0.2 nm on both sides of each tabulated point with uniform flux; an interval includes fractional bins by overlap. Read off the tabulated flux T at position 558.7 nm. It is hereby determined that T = 22.48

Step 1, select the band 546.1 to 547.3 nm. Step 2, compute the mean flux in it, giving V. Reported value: 22.6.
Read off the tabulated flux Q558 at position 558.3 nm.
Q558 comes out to 23.09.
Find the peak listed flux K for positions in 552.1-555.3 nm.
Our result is 23.36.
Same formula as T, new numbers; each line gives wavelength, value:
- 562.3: 23.1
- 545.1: 22.89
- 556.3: 23.28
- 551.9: 23.78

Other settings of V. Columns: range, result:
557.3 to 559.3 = 23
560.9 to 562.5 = 23.2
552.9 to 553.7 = 22.9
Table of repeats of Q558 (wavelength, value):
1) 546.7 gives 22.56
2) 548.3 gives 23.7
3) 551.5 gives 23.64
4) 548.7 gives 23.51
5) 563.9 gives 22.68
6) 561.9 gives 22.98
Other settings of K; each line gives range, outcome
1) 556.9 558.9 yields 23.81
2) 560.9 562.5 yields 23.43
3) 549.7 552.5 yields 23.78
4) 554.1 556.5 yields 23.28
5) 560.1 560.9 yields 23.1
